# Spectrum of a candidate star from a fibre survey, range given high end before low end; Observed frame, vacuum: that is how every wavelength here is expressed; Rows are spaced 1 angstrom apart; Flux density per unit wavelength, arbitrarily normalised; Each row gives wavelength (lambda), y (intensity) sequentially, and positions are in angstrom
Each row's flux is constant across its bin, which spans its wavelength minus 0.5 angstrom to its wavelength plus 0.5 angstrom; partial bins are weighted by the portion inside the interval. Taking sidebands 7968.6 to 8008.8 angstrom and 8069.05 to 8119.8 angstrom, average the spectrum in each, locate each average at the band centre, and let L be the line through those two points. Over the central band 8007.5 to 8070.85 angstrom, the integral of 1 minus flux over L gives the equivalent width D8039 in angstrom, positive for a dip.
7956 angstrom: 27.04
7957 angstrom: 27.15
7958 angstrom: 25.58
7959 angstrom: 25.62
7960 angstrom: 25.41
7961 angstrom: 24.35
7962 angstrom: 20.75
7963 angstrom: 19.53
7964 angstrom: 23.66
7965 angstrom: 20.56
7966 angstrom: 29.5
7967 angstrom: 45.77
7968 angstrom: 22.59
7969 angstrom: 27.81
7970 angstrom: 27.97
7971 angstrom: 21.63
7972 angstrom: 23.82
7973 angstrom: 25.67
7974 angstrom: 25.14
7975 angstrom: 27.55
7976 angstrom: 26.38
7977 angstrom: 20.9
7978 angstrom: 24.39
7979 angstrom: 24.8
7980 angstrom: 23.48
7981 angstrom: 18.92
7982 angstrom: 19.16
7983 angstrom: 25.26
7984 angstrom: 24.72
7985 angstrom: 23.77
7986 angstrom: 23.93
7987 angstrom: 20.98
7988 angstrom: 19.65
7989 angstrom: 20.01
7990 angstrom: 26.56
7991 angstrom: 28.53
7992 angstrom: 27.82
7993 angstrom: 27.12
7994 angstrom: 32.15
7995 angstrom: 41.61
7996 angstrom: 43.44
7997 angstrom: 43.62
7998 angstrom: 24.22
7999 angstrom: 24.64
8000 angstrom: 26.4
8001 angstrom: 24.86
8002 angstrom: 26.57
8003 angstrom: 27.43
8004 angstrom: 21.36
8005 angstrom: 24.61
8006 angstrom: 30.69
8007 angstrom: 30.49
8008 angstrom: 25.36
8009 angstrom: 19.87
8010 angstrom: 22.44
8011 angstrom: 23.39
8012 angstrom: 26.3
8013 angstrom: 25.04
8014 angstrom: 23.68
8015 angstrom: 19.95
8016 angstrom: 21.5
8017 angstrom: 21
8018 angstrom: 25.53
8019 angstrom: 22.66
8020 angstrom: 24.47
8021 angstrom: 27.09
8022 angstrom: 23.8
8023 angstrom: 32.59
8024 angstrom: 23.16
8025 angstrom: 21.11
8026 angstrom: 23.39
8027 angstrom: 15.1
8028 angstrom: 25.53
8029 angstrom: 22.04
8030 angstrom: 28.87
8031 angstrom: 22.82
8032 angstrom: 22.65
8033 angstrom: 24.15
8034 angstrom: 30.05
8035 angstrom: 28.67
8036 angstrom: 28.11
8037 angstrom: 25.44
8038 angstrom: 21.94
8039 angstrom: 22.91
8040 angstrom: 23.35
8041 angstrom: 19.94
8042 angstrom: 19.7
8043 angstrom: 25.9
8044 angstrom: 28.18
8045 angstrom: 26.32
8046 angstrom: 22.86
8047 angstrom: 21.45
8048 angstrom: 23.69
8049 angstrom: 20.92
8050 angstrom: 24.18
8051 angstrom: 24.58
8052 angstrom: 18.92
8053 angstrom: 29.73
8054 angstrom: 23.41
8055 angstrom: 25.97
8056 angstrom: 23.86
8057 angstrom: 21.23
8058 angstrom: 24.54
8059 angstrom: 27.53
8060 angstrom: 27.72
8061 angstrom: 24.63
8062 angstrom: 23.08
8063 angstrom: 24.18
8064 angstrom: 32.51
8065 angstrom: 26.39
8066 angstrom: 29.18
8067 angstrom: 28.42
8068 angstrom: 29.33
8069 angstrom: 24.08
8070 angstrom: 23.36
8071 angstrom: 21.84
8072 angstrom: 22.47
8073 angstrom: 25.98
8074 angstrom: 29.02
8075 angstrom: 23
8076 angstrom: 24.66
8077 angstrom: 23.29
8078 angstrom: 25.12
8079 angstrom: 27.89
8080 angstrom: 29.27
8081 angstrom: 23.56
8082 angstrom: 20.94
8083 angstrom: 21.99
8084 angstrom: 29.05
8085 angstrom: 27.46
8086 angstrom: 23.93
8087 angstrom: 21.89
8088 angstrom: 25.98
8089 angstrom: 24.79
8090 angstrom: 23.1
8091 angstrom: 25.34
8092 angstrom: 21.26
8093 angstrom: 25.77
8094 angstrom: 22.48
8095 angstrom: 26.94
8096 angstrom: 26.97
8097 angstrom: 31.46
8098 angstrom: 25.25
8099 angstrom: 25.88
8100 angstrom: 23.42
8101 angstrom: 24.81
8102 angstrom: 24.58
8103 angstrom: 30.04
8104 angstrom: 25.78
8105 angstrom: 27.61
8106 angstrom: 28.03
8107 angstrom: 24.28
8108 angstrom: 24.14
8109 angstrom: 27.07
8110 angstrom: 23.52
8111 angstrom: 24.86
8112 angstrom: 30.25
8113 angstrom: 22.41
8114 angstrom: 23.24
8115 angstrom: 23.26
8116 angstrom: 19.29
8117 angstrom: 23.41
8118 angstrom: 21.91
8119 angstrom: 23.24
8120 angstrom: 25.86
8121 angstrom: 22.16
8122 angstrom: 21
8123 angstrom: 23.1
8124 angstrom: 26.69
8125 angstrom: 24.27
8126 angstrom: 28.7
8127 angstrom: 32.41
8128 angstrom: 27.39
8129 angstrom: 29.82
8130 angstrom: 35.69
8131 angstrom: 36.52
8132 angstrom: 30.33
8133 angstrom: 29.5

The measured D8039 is 2.9 angstrom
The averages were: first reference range 26.3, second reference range 24.9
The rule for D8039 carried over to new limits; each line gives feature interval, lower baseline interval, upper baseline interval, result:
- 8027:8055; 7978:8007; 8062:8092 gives 1.9 angstrom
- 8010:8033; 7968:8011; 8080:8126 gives 1.8 angstrom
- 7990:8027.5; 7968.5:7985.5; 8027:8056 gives -3.3 angstrom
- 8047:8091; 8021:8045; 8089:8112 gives 0.1 angstrom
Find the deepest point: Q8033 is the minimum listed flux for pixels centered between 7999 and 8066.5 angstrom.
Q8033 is 15.1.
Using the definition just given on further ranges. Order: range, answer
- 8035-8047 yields 19.7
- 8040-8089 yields 18.92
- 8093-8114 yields 22.41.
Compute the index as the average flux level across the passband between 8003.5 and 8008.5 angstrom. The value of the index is 26.5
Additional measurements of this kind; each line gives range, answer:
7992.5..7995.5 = 33.6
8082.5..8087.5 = 24.9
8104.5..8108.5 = 26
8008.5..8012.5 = 23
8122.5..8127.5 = 27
